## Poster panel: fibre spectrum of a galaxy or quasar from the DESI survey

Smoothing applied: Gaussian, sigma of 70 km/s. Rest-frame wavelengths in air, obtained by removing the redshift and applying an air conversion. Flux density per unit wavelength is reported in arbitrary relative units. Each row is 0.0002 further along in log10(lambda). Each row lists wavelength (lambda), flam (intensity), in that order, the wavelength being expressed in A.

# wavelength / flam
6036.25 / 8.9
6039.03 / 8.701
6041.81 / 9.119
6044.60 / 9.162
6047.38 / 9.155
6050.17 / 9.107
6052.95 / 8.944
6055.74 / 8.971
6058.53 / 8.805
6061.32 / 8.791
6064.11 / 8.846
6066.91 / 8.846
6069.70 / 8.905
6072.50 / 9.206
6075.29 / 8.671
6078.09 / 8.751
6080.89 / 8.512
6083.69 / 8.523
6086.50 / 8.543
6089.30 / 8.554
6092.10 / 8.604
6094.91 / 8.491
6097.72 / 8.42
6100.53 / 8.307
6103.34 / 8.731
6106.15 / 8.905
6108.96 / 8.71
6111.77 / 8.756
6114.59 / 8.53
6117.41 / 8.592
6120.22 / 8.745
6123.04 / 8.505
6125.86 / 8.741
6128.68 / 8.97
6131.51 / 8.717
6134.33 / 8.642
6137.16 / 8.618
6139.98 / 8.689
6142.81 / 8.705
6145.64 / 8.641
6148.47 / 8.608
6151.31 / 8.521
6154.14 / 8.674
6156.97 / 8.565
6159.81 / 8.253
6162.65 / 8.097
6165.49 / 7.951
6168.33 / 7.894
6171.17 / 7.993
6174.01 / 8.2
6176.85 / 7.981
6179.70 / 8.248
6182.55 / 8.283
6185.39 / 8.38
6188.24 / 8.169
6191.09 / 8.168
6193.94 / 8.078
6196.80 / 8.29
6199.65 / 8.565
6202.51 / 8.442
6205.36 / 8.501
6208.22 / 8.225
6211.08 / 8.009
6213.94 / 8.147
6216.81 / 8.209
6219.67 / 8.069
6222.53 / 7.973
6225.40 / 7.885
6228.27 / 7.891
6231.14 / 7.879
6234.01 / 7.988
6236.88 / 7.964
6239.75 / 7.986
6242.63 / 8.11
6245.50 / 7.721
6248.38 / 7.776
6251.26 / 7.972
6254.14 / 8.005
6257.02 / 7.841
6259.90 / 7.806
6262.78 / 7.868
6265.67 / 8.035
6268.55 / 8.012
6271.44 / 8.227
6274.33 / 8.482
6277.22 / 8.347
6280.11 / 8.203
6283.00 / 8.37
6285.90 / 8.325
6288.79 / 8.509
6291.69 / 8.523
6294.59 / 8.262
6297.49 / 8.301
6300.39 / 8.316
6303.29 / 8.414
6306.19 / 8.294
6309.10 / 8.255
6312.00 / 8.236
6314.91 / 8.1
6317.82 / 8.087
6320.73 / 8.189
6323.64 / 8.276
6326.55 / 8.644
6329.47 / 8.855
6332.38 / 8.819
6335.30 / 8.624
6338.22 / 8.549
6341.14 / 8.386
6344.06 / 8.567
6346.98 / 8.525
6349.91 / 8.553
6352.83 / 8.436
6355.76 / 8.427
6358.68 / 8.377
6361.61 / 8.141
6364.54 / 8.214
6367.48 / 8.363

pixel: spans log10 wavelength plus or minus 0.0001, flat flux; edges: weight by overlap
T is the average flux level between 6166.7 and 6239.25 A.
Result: 8.14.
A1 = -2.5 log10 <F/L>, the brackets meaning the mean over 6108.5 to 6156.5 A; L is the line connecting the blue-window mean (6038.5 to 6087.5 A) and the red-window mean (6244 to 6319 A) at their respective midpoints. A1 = 0.00 mag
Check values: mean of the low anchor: 8.87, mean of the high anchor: 8.17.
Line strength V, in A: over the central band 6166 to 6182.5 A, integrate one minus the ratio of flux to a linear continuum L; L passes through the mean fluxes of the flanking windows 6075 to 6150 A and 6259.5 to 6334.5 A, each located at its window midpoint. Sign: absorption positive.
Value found 0.9 A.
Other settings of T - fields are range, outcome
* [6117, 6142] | 8.7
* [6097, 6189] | 8.48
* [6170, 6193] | 8.18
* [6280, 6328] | 8.32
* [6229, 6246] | 7.95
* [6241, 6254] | 7.9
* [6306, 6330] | 8.31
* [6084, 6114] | 8.6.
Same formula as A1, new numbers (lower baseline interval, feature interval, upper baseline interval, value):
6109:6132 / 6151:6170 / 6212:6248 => 0.022 mag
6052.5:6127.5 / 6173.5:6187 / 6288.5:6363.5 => 0.047 mag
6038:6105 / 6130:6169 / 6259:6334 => 0.017 mag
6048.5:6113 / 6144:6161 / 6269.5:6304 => 0.007 mag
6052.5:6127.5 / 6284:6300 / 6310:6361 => 0.014 mag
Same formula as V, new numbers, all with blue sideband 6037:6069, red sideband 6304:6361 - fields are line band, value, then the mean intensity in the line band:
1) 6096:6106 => 0.4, 8.54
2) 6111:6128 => 0.3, 8.66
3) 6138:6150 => 0.2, 8.66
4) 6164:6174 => 0.9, 7.98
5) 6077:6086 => 0.3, 8.58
